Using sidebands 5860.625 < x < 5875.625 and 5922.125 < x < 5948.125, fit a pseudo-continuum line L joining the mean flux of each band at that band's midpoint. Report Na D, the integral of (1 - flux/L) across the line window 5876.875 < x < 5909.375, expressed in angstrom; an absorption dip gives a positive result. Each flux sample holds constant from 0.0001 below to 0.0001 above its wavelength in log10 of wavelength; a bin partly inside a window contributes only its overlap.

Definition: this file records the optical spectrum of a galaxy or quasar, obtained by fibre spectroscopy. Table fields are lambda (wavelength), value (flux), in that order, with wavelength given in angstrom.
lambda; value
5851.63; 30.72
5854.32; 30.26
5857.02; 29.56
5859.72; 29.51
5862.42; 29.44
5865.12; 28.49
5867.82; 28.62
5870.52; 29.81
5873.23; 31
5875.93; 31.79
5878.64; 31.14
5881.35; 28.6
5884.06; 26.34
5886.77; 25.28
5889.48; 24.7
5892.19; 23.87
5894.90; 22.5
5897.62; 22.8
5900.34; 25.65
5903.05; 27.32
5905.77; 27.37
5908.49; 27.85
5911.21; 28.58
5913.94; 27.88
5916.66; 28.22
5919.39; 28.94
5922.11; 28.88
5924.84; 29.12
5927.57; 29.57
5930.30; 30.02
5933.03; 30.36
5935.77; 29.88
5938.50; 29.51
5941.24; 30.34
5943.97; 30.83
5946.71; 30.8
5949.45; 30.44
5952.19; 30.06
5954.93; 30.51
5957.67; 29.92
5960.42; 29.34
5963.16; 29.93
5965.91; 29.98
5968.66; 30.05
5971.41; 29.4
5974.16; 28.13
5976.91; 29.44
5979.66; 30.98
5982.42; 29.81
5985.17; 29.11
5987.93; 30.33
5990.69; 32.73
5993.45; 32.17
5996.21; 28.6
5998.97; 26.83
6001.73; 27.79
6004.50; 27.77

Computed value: 3.94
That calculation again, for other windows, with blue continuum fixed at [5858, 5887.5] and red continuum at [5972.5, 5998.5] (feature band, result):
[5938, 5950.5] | -0.3 angstrom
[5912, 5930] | 0.4 angstrom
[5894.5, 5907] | 1.7 angstrom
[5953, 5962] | 0.0 angstrom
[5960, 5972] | 0.0 angstrom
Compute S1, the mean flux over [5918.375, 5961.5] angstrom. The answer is 29.9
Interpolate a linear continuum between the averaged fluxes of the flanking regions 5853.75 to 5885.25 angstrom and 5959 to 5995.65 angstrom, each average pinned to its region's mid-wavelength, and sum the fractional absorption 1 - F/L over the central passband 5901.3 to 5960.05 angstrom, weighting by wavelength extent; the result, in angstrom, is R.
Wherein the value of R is 1.0 angstrom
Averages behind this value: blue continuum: 29.5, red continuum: 30.1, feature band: 29.3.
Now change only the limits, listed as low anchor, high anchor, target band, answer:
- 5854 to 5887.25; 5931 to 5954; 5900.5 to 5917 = 1.2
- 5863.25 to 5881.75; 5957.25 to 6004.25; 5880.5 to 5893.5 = 1.9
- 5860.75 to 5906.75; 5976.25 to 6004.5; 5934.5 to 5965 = -1.4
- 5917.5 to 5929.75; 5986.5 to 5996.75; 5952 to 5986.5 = 0.8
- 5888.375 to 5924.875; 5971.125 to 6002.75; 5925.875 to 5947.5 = -1.9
